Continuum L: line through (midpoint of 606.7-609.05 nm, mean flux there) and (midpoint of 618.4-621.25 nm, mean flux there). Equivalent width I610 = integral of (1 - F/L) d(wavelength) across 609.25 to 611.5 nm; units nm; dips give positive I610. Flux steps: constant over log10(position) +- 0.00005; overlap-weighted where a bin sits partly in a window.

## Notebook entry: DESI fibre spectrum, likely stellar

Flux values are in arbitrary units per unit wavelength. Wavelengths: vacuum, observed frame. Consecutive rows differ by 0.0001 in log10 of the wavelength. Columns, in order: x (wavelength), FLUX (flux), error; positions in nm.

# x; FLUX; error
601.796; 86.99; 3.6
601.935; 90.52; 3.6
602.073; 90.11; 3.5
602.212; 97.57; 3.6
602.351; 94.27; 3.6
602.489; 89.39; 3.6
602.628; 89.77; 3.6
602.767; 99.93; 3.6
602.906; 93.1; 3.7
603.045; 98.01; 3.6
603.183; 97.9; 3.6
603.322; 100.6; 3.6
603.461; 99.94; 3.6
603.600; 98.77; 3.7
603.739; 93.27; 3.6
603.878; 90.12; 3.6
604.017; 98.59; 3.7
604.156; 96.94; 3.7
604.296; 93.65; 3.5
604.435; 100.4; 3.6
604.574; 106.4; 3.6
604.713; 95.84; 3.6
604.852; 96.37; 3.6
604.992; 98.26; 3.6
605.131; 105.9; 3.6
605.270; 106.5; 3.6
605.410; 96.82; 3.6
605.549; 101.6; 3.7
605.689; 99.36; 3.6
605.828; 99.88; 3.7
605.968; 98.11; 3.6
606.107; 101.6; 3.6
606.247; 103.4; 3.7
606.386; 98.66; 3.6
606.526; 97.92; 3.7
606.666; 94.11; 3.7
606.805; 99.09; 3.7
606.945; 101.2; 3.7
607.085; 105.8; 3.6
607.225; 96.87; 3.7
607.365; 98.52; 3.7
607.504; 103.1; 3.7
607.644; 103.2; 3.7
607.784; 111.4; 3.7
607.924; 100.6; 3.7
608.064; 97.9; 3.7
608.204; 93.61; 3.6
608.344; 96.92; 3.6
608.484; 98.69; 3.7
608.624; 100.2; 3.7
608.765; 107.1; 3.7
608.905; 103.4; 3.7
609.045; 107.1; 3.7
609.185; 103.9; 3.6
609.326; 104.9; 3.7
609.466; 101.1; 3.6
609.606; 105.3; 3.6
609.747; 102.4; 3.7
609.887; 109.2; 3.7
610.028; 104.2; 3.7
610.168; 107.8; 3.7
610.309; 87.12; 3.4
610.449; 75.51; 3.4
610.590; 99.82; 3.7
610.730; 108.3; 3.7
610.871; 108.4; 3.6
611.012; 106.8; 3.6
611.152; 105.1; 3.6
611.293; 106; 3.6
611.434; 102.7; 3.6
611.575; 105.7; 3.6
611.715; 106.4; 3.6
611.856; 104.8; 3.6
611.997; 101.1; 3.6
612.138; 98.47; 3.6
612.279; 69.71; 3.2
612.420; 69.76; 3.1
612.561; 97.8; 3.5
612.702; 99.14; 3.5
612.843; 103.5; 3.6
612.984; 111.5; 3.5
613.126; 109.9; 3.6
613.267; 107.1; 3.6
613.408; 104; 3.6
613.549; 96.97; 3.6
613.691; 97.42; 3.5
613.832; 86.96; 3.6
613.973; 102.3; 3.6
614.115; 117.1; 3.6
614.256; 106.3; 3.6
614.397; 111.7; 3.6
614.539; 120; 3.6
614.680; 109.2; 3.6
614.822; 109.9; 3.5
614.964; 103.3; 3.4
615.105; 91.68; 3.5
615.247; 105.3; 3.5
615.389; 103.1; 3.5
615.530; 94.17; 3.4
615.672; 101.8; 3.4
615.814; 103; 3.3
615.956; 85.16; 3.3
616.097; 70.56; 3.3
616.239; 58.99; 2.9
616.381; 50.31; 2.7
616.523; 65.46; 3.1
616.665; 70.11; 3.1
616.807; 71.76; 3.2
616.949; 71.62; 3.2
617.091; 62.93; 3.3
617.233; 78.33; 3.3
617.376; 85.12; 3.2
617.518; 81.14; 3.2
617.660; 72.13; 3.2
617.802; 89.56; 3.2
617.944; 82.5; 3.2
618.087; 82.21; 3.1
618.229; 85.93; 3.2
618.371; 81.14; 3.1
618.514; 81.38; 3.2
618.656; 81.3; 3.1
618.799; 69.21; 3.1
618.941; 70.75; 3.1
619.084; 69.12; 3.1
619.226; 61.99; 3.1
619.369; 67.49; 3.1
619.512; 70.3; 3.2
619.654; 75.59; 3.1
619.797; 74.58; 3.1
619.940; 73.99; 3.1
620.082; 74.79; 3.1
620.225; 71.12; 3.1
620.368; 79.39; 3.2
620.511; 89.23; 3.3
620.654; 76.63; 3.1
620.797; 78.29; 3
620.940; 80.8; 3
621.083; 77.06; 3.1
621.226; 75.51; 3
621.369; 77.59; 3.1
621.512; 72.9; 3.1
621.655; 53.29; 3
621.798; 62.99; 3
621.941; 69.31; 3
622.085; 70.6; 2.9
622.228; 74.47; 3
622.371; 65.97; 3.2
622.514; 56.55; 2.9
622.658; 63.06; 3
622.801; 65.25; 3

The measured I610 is -0.15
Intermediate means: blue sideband 101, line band 102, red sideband 75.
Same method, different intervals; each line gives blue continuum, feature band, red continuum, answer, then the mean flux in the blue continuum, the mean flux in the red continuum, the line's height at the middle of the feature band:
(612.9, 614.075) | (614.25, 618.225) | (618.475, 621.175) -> 0.18 nm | 102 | 74.8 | 90.4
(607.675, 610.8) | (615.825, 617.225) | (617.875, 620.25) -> 0.21 nm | 101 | 75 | 81.7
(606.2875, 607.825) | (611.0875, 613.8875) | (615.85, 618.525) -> -0.39 nm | 101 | 75.3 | 87.1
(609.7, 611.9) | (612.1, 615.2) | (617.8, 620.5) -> -0.27 nm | 103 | 75.8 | 93.4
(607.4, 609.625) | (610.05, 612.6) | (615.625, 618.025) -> -0.12 nm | 102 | 76.3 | 93.5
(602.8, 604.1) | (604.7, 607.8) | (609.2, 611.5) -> -0.05 nm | 96.8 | 102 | 99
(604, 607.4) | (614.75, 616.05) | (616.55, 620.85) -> -0.27 nm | 99.7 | 75.9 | 81.9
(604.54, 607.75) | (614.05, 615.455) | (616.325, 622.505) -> -0.42 nm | 100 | 73.7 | 83.1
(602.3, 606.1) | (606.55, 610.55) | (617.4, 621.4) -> -0.38 nm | 97.9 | 76.9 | 91.9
